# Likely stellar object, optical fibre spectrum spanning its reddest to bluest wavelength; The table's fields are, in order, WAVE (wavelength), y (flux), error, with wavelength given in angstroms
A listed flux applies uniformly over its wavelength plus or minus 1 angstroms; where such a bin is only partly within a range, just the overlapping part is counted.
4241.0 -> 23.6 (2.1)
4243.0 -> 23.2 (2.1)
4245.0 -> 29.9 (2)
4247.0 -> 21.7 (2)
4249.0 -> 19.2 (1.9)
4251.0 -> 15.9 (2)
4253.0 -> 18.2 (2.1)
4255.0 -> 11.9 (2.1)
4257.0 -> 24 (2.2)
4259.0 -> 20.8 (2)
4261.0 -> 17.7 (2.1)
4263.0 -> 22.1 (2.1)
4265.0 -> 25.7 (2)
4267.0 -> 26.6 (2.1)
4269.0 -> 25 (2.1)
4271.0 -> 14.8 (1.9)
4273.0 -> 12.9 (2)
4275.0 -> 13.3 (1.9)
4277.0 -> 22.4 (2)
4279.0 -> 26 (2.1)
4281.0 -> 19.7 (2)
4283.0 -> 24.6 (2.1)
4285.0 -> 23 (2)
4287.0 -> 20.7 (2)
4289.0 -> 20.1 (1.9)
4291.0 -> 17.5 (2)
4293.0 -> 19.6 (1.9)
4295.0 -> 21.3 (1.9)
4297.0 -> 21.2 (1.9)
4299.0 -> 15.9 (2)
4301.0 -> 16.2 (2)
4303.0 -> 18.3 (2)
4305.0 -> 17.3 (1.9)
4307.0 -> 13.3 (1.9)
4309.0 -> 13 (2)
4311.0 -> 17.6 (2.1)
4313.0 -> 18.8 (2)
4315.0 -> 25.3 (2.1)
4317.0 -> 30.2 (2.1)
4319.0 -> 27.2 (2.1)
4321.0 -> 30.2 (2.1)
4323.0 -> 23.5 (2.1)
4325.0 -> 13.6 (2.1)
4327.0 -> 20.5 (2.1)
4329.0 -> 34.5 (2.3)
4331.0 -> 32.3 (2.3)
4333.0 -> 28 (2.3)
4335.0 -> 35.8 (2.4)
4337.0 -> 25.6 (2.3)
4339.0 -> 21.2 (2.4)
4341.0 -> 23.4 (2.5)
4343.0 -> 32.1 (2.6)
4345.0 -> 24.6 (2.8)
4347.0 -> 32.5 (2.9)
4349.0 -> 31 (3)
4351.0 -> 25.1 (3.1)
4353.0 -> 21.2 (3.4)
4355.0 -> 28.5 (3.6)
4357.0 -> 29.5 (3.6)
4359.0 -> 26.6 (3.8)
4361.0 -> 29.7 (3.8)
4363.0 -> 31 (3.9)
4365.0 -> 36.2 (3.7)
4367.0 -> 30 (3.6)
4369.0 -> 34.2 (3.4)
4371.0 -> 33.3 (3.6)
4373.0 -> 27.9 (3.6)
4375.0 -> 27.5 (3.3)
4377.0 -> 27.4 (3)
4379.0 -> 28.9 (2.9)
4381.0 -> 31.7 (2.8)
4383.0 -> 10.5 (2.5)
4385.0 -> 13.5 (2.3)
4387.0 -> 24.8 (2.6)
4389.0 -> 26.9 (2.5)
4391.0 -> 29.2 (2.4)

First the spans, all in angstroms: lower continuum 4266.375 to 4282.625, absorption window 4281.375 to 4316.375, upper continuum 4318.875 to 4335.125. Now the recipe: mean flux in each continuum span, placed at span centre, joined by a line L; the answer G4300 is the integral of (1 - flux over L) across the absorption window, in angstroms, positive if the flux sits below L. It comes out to 5.9 angstroms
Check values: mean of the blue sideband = 20.1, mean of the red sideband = 26.8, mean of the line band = 19.2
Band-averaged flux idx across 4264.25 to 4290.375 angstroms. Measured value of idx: 21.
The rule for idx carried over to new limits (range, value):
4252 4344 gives 21.8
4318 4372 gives 28.2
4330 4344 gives 28.3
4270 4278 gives 15.9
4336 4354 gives 26.3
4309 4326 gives 22.7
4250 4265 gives 19.1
